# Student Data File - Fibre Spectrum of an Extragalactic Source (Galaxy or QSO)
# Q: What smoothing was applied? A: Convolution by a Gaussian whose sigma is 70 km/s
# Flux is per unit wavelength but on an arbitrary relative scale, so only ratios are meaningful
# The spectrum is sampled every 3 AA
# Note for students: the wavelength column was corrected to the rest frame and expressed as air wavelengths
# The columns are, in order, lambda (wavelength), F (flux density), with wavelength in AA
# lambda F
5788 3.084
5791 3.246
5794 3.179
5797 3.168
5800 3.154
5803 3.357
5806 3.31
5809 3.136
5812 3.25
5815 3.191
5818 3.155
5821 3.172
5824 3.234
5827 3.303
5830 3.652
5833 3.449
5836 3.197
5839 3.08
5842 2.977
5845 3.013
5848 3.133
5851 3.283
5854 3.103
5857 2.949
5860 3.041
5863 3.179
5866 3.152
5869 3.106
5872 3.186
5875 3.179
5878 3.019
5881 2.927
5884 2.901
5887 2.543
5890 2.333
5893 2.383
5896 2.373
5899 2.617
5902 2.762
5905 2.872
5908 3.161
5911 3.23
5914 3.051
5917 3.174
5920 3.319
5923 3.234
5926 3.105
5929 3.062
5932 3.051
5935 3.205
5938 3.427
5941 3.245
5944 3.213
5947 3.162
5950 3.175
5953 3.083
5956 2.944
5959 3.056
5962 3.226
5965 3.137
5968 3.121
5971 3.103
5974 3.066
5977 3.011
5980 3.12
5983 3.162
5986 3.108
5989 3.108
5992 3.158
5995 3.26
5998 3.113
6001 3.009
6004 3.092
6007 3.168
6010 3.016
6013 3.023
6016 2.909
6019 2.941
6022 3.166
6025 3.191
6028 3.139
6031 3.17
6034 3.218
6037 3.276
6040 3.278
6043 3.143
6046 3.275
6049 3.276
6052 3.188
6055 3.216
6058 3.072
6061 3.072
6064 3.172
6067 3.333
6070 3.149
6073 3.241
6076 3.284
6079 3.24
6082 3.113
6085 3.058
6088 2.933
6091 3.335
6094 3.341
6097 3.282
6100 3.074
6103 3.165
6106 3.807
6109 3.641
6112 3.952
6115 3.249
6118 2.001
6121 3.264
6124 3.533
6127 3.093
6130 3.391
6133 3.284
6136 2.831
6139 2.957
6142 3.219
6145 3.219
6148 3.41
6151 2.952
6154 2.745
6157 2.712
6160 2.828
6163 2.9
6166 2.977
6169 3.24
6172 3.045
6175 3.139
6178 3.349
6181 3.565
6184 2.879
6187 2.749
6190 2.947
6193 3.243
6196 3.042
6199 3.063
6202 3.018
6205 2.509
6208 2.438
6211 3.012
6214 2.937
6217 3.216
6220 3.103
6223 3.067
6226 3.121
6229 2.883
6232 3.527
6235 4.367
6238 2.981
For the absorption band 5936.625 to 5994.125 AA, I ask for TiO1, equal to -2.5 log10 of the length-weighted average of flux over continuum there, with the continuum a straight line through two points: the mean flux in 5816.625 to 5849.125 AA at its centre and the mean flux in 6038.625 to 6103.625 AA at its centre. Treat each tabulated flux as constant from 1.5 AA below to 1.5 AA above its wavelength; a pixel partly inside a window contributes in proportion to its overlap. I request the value 0.02 mag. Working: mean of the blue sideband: 3.22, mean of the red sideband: 3.19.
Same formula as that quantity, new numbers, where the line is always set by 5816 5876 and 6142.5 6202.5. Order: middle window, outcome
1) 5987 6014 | 0.00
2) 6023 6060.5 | -0.03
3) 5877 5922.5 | 0.11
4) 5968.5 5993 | 0.01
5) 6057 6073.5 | -0.03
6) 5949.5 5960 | 0.03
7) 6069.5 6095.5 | -0.04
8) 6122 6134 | -0.09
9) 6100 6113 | -0.16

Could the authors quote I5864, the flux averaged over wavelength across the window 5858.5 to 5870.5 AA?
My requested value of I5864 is 3.12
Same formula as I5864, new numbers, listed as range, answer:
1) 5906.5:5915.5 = 3.15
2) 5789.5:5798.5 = 3.2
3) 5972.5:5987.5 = 3.09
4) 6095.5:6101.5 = 3.18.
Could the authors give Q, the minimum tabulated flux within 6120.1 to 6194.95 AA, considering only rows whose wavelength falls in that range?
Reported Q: 2.712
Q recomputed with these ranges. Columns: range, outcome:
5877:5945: 2.333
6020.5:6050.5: 3.139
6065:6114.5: 2.933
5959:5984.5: 3.011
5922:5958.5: 2.944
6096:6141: 2.001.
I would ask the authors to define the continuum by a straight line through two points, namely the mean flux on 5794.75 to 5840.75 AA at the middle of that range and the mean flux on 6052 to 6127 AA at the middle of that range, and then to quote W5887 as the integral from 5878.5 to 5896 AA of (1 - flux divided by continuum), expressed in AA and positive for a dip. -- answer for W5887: 3.37 AA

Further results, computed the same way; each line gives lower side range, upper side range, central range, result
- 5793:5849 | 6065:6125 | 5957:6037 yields 3.13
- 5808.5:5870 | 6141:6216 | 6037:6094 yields -2.43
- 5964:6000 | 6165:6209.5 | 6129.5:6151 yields -0.87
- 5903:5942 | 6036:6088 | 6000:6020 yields 0.97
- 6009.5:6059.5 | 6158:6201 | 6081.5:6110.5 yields -1.56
